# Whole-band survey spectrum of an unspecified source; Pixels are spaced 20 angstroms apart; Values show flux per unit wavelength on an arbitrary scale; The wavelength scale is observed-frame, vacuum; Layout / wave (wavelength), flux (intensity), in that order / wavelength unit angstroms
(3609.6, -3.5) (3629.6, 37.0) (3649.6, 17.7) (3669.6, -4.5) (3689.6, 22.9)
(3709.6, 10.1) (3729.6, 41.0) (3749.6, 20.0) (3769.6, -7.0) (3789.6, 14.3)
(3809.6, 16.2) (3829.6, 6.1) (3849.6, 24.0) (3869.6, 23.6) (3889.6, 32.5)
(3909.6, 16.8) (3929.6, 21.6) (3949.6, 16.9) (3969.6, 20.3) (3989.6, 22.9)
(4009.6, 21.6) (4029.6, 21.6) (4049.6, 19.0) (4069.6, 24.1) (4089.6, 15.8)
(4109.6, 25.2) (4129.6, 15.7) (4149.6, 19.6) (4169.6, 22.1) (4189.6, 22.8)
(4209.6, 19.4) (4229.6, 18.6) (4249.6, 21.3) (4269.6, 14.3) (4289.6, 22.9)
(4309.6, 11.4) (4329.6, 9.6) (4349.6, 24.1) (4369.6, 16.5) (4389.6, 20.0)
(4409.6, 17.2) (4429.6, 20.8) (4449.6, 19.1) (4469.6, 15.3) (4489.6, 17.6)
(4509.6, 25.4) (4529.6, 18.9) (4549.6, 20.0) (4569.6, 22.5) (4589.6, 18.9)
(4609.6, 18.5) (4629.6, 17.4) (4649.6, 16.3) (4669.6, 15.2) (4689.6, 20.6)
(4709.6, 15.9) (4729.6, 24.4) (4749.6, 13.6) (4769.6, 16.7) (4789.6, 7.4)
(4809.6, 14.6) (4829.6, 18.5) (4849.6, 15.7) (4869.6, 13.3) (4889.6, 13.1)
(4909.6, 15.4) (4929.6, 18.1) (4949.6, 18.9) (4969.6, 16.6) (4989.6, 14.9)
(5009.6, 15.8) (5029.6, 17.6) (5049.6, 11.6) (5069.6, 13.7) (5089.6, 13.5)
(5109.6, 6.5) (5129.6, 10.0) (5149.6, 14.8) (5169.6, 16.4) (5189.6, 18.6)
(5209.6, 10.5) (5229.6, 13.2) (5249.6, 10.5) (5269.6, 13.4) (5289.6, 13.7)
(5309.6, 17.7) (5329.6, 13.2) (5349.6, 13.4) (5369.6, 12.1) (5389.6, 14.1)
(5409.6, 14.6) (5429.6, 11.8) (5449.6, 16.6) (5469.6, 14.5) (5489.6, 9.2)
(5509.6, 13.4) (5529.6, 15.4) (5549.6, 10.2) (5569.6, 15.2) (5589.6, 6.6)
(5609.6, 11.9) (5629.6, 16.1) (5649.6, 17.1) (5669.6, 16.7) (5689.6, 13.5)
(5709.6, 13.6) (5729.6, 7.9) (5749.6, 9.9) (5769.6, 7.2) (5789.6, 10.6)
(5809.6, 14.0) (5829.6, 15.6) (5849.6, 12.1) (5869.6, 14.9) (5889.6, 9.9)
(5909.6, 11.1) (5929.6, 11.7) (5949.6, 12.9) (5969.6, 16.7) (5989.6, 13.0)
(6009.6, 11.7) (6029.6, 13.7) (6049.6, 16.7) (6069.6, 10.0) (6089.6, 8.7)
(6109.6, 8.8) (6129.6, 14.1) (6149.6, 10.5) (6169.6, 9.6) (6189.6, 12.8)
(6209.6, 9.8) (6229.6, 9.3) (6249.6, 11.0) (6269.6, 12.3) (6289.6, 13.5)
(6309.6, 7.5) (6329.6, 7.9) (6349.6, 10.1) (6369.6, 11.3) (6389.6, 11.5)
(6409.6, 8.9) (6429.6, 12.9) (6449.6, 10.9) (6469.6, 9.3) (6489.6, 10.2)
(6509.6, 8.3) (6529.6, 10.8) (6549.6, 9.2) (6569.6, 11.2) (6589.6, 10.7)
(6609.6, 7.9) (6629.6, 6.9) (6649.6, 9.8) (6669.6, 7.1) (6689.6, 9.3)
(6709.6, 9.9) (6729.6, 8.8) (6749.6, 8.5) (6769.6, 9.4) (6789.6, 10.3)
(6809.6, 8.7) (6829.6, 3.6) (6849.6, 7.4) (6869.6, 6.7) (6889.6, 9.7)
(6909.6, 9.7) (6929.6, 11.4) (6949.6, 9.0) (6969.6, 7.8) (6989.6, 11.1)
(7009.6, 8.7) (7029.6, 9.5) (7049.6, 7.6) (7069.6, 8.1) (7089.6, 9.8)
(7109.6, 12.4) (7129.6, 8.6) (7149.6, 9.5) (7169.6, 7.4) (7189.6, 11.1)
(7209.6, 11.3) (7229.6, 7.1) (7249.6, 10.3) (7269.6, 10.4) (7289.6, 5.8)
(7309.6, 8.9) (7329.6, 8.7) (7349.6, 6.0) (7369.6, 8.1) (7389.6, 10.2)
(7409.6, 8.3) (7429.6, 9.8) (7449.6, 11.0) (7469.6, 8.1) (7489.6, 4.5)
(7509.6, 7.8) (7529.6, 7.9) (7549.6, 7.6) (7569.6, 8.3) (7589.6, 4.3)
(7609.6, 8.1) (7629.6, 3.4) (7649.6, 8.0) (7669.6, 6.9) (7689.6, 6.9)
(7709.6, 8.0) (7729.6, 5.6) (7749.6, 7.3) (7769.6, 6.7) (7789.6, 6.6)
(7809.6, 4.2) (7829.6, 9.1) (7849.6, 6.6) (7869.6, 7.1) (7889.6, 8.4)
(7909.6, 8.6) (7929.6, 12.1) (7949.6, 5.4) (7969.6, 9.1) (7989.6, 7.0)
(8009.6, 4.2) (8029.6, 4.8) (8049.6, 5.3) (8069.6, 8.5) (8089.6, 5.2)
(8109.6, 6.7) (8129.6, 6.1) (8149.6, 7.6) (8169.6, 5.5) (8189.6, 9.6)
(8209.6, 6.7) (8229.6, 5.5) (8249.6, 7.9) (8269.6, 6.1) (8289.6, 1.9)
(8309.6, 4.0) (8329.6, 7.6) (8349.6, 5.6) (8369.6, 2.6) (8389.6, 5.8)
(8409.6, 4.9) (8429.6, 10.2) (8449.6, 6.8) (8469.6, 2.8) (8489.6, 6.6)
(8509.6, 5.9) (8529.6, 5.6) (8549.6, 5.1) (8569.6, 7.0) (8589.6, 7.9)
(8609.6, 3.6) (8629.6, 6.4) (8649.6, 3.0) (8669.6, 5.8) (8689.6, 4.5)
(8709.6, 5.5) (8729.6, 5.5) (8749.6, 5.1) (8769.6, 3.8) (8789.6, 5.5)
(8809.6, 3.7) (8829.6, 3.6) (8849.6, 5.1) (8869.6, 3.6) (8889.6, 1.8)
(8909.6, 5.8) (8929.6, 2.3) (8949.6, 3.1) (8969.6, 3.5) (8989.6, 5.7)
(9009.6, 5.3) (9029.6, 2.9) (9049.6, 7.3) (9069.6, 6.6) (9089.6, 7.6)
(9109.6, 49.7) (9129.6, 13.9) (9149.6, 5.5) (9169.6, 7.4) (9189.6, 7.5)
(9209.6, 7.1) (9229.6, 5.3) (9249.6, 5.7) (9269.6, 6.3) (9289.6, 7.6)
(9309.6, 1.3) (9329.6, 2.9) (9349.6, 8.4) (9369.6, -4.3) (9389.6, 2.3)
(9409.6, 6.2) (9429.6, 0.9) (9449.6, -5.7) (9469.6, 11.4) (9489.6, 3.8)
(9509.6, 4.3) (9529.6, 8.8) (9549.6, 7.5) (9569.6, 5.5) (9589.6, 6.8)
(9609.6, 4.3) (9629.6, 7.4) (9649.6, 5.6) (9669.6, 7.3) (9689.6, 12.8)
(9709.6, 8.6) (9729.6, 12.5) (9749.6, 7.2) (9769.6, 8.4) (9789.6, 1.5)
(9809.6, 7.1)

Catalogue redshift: 1.44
